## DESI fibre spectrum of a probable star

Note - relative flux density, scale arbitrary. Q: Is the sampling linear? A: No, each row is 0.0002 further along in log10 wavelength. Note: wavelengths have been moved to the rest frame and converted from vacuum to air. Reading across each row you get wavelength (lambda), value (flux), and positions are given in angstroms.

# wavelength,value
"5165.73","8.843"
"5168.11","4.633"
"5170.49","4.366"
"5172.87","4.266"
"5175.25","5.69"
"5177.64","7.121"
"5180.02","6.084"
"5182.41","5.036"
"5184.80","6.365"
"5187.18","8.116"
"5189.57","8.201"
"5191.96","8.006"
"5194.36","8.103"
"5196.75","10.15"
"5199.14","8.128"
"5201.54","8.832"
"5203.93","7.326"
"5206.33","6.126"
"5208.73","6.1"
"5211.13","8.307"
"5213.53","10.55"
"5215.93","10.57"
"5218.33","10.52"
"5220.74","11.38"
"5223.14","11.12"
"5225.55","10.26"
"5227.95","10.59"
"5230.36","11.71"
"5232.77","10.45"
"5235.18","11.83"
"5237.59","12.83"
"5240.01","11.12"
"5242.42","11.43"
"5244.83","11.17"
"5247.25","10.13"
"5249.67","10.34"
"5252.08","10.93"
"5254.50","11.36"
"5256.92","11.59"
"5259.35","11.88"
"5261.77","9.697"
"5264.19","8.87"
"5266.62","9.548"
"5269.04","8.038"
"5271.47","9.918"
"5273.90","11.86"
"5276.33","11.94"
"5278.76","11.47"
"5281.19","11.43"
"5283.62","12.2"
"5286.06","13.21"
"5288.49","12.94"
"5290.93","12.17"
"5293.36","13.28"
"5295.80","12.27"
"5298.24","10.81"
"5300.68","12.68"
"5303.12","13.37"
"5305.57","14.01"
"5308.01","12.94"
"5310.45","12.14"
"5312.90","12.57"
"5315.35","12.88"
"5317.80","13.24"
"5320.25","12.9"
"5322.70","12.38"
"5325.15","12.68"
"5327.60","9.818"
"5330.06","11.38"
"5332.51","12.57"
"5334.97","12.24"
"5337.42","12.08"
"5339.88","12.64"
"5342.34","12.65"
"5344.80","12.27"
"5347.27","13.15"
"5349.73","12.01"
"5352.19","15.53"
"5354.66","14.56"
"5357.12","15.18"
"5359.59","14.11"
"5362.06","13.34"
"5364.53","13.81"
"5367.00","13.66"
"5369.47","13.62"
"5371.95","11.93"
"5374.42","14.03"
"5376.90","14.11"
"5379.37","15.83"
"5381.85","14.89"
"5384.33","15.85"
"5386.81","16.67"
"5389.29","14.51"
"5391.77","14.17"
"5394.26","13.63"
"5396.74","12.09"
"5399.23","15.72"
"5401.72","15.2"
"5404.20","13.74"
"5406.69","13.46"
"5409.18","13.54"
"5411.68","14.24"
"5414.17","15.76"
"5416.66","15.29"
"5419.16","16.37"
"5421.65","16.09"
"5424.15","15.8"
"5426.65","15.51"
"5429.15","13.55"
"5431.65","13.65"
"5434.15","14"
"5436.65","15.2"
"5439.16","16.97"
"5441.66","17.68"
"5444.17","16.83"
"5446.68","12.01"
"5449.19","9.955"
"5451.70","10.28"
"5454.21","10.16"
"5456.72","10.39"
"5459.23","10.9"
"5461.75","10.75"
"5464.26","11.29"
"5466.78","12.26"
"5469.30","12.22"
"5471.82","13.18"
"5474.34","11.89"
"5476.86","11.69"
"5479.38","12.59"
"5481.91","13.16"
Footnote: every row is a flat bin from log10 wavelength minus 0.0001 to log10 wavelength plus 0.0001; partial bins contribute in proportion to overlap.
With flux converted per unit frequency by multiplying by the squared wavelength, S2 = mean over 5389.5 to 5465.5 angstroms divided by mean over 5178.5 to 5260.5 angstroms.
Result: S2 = 1.55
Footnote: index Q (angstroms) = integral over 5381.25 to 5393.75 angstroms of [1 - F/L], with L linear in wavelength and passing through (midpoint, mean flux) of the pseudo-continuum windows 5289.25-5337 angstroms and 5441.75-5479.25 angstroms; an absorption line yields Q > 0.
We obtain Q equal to -3.0 angstroms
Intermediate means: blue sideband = 12.4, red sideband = 11.9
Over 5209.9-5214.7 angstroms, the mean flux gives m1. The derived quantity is 9.4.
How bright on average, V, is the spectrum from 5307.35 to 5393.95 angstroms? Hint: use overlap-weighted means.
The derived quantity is 13.4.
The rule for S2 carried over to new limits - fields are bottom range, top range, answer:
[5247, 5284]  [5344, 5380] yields 1.34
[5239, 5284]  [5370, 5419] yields 1.42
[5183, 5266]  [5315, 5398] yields 1.44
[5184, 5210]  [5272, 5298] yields 1.61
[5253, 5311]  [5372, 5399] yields 1.29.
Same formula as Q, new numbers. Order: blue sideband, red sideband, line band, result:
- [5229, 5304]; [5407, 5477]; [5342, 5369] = -2.70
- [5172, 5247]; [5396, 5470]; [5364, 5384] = -2.57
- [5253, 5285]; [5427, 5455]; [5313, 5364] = -3.82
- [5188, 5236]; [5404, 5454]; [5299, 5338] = -2.10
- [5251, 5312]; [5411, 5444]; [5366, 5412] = 0.59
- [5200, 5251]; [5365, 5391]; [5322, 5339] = 1.62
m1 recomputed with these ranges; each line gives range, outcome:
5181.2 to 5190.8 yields 6.93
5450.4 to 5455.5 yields 10.2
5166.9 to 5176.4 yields 4.75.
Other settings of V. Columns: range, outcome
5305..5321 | 12.9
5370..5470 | 13.9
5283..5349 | 12.5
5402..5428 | 15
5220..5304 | 11.3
